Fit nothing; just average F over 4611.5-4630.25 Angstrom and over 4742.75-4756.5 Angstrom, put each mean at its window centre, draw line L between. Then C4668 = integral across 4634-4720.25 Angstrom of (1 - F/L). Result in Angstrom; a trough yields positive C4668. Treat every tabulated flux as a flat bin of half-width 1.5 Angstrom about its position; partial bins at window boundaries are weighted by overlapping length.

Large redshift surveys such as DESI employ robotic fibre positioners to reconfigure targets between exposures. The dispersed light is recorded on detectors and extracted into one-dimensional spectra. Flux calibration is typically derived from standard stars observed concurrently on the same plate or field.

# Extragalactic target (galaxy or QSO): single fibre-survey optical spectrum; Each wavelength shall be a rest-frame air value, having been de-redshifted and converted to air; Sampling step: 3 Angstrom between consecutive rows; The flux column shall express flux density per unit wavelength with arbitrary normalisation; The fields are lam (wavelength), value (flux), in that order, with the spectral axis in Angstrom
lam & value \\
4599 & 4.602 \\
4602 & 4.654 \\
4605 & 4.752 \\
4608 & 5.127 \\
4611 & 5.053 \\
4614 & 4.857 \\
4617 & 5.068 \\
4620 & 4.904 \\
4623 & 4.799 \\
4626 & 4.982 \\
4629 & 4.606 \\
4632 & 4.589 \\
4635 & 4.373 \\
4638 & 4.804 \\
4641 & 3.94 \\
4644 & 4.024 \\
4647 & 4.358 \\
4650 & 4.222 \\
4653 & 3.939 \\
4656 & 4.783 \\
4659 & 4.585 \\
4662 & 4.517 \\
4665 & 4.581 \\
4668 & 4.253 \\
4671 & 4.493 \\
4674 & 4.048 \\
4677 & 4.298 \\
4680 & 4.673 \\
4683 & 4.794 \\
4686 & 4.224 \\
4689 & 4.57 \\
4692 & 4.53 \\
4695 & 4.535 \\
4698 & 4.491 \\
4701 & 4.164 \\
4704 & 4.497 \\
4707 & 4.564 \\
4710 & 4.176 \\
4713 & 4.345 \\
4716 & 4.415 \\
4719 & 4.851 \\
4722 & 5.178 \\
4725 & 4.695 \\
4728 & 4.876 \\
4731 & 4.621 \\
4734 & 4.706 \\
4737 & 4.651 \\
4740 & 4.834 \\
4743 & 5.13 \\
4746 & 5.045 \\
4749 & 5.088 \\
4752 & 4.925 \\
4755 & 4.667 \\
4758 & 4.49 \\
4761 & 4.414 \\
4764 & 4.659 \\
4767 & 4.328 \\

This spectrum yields 8.8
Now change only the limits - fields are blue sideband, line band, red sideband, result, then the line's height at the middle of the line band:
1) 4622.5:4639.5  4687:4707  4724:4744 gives 1.2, 4.75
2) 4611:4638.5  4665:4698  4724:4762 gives 2.3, 4.79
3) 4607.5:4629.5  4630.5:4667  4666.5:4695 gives 2.3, 4.69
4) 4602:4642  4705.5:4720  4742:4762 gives 1.1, 4.81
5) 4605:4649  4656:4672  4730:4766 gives 0.6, 4.7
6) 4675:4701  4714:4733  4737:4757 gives -0.1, 4.74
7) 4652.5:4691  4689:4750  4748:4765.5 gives -0.9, 4.59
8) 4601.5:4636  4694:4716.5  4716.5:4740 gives 1.9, 4.79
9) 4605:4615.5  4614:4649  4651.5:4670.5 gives 1.2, 4.75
